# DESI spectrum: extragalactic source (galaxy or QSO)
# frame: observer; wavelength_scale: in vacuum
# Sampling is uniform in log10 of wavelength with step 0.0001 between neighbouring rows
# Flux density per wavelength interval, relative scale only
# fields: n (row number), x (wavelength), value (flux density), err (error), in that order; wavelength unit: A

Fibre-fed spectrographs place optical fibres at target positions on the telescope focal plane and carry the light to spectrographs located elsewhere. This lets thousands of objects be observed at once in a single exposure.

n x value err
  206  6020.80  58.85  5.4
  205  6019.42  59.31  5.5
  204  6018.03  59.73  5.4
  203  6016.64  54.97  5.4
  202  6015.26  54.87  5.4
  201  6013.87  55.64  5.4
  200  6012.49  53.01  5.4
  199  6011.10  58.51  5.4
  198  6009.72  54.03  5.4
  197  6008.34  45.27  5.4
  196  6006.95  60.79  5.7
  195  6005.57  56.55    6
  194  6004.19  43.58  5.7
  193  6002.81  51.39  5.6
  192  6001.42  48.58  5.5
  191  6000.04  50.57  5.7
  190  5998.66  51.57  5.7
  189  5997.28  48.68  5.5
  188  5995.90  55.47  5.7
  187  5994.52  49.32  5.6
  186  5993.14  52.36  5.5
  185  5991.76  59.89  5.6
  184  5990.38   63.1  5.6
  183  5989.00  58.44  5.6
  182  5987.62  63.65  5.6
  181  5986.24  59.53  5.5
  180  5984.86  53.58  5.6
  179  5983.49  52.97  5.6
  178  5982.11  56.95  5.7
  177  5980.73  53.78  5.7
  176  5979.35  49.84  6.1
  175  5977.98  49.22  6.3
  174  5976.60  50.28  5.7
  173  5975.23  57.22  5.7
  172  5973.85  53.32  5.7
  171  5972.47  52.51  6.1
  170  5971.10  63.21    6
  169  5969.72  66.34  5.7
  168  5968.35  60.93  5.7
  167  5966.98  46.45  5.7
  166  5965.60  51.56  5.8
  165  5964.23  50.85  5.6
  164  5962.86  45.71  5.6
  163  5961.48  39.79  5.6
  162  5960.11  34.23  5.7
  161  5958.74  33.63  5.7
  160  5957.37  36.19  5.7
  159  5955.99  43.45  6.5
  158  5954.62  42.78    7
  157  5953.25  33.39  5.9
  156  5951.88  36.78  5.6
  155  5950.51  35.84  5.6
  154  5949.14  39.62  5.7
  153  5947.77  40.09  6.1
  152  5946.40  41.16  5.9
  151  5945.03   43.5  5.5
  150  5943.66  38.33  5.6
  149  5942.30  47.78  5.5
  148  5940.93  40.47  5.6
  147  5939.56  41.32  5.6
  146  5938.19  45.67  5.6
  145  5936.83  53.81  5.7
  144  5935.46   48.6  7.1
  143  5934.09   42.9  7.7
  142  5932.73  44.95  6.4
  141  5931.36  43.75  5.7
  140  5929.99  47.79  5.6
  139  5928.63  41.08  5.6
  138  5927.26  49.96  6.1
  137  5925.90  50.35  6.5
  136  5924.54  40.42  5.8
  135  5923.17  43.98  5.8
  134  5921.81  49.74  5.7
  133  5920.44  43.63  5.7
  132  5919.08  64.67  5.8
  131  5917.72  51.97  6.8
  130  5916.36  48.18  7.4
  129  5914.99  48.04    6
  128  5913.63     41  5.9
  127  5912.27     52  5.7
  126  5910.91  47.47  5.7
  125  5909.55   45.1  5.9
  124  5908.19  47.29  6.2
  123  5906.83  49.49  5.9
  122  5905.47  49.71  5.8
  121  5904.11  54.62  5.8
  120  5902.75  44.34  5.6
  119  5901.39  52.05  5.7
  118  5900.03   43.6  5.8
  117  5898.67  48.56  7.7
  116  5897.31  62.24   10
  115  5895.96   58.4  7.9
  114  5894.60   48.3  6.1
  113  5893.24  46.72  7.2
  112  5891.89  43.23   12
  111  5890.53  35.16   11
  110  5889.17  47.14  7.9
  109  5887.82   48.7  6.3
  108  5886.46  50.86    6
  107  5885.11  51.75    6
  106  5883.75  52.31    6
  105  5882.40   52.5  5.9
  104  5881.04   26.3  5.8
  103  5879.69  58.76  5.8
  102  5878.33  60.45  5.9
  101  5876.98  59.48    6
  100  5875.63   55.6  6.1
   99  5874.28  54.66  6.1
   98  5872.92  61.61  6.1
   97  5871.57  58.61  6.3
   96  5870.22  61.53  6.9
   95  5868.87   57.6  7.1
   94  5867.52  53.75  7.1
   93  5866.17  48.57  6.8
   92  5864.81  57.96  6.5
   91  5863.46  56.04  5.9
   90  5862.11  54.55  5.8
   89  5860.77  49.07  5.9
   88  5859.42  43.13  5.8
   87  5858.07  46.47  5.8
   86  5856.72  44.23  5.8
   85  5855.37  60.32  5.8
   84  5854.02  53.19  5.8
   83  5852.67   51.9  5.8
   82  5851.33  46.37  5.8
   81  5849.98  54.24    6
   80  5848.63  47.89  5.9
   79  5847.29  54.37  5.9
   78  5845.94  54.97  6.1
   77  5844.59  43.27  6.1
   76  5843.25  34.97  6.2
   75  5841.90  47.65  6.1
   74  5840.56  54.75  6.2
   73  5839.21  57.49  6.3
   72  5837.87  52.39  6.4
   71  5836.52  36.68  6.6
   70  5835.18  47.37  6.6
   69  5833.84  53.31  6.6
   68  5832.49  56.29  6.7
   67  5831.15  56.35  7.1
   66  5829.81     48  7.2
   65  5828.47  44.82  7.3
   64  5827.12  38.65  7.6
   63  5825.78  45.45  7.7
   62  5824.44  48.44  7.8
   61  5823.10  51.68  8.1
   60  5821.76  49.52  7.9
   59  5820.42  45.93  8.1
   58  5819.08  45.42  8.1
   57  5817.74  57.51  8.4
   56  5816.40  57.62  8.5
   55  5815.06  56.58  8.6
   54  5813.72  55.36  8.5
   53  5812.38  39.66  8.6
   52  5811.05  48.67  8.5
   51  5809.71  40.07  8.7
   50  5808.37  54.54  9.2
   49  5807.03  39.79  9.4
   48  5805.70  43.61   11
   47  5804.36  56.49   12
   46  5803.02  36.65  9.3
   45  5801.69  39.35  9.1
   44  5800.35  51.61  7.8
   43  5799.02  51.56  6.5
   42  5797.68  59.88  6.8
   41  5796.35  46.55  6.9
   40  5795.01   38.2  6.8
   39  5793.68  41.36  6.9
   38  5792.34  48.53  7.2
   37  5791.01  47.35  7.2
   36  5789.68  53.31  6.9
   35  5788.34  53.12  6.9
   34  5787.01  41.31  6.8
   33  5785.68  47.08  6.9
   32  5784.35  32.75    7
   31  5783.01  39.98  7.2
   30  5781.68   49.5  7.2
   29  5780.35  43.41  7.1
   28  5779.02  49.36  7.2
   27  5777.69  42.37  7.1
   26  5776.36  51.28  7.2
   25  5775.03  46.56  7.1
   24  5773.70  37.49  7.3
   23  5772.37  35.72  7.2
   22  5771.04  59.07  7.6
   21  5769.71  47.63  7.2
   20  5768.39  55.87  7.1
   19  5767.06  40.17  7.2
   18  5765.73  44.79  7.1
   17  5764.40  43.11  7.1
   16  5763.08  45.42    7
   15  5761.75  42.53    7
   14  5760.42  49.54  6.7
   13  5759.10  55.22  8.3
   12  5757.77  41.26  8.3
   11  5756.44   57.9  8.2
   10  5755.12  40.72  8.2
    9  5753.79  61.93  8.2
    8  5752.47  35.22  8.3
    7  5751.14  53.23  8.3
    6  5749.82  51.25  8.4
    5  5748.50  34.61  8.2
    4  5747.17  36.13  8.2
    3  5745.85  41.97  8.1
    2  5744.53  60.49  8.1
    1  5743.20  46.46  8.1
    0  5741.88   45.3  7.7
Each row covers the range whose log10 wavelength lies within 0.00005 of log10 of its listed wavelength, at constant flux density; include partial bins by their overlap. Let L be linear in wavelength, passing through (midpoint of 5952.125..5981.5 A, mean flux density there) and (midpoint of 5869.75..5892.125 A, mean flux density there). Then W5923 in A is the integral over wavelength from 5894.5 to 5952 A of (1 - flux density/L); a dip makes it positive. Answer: 3.73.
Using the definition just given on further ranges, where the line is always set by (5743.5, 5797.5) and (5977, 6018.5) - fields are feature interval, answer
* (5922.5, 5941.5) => 2.4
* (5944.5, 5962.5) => 4.8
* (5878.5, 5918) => 1.6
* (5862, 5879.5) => -2.6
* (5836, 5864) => -0.4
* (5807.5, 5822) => -0.7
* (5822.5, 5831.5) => 0.2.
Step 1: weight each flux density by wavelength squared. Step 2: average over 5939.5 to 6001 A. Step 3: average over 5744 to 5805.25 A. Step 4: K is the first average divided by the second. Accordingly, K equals 1.13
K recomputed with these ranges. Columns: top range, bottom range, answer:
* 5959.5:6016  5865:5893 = 1.06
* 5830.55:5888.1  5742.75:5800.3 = 1.15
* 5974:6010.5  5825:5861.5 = 1.15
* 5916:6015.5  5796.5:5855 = 1.05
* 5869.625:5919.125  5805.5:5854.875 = 1.05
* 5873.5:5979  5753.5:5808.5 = 1.07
